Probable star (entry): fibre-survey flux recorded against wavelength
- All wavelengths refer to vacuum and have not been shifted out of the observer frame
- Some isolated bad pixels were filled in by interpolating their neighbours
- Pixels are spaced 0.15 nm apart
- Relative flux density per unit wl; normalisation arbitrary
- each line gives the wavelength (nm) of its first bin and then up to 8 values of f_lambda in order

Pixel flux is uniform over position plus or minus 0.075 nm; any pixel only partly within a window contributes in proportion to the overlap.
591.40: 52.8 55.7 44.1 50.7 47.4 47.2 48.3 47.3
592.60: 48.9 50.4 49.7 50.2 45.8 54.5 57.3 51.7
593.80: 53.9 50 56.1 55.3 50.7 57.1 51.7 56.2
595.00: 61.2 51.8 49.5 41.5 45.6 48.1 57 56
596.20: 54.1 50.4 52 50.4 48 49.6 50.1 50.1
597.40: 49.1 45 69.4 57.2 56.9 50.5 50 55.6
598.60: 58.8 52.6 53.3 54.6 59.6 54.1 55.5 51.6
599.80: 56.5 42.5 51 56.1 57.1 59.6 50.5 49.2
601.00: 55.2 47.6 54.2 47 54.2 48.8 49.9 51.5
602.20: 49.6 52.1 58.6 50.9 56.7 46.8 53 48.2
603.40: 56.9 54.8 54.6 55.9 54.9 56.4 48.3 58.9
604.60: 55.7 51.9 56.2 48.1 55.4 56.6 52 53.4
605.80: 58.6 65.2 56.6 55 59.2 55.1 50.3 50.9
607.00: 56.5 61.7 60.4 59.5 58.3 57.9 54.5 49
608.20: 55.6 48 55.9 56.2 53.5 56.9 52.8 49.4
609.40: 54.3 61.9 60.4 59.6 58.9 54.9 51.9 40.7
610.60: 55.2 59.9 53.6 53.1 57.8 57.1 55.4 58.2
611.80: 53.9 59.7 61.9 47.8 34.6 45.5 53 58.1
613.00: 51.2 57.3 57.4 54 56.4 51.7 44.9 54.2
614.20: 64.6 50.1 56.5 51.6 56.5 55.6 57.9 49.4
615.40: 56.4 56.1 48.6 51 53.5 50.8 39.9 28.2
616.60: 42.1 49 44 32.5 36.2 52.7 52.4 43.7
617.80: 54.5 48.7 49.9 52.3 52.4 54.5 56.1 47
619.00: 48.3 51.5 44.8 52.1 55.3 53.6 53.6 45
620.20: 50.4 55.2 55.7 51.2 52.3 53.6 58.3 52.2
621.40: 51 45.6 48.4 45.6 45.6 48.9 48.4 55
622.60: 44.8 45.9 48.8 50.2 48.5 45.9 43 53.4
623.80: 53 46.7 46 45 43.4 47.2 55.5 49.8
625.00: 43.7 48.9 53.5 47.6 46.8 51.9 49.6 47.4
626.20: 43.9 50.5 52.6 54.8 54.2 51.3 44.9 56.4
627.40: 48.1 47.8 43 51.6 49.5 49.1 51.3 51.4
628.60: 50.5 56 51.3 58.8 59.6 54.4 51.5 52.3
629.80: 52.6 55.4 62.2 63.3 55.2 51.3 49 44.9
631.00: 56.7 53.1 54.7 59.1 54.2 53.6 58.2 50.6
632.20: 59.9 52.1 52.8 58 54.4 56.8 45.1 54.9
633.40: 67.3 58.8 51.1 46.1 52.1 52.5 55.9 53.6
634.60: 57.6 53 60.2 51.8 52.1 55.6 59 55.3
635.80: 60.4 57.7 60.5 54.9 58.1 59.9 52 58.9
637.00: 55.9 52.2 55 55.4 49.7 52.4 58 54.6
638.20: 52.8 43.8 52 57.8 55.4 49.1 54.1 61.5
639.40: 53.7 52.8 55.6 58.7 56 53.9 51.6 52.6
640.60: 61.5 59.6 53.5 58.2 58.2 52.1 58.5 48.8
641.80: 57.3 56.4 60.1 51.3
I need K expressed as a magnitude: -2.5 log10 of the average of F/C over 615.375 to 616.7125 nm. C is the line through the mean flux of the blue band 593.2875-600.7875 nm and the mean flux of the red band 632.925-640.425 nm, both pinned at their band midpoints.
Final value 0.15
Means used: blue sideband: 53.1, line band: 47.1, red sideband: 54.8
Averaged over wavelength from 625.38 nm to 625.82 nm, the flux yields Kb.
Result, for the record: 48.7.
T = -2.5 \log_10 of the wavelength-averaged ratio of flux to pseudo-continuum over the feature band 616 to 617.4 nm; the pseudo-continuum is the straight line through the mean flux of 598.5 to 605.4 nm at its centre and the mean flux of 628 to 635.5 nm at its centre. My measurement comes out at 0.27 mag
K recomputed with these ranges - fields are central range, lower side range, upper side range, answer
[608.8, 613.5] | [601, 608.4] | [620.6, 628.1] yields -0.04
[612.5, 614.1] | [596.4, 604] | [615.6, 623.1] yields -0.06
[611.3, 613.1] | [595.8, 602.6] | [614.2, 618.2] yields -0.06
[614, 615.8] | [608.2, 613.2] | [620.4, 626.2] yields -0.05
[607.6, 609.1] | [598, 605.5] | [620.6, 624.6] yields -0.05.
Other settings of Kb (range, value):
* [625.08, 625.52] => 50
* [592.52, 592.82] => 49.6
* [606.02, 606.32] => 56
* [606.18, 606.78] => 54.9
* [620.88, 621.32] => 54.7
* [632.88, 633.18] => 50.9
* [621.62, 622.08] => 46.5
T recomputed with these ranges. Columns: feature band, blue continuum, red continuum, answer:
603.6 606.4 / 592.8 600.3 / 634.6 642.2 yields -0.04 mag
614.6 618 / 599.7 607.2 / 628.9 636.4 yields 0.13 mag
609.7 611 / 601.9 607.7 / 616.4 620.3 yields -0.05 mag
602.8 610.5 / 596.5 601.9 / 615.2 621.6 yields -0.07 mag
